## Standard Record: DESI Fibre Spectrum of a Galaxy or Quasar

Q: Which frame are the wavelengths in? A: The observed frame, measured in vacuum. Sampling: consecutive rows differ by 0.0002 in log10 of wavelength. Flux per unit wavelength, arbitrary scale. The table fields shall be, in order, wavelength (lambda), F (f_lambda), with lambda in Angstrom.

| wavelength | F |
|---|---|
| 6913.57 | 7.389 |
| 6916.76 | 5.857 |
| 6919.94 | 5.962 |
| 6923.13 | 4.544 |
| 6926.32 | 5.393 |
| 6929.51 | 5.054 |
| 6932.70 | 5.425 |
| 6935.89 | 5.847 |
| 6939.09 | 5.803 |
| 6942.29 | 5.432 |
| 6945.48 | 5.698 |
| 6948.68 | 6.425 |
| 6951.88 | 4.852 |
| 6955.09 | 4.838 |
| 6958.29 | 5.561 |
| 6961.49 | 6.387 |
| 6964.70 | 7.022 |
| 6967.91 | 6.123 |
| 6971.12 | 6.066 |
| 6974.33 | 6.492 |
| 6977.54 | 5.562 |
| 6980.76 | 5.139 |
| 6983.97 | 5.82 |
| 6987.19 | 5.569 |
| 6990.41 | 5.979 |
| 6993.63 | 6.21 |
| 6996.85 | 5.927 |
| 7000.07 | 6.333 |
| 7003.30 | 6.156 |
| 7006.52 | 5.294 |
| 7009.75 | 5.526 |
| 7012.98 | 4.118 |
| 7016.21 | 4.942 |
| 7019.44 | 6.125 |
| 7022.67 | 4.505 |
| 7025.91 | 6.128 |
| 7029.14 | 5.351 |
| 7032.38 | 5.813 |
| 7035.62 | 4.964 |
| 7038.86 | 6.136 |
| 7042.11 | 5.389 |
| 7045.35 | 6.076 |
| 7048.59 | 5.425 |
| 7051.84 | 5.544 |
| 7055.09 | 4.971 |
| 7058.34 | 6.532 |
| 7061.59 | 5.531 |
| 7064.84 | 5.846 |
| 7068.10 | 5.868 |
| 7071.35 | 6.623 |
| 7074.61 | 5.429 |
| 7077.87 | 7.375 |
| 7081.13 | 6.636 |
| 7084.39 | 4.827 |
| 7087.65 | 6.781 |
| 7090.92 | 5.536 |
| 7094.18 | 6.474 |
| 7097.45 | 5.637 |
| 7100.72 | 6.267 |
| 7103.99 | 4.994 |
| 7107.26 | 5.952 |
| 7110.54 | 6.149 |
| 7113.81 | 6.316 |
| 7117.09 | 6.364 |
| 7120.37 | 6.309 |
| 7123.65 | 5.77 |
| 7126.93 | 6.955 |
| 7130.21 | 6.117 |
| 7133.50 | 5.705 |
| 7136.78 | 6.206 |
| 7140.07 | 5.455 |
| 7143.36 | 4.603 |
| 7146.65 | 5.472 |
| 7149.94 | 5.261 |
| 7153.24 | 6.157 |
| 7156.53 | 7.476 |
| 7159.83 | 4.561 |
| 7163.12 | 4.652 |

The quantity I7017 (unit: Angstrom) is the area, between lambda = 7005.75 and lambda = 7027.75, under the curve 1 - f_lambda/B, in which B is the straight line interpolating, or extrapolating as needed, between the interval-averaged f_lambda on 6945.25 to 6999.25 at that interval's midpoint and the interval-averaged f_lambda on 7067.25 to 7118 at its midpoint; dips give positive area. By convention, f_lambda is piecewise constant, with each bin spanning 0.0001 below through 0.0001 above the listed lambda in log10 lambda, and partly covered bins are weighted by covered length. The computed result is 2.65 Angstrom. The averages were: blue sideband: 5.87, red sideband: 6.08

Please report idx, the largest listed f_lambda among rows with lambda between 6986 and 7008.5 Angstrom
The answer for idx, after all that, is 6.333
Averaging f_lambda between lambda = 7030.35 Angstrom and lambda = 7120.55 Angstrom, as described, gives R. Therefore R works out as 5.91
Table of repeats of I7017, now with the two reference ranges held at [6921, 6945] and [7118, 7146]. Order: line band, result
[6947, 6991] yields -2.9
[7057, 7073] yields -1.0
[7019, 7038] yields 0.5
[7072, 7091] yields -1.4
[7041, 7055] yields 0.3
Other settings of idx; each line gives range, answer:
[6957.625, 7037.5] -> 7.022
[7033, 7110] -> 7.375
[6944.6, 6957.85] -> 6.425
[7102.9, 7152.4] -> 6.955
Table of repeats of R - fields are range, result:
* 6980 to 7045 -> 5.59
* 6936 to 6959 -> 5.53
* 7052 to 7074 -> 5.85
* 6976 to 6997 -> 5.73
